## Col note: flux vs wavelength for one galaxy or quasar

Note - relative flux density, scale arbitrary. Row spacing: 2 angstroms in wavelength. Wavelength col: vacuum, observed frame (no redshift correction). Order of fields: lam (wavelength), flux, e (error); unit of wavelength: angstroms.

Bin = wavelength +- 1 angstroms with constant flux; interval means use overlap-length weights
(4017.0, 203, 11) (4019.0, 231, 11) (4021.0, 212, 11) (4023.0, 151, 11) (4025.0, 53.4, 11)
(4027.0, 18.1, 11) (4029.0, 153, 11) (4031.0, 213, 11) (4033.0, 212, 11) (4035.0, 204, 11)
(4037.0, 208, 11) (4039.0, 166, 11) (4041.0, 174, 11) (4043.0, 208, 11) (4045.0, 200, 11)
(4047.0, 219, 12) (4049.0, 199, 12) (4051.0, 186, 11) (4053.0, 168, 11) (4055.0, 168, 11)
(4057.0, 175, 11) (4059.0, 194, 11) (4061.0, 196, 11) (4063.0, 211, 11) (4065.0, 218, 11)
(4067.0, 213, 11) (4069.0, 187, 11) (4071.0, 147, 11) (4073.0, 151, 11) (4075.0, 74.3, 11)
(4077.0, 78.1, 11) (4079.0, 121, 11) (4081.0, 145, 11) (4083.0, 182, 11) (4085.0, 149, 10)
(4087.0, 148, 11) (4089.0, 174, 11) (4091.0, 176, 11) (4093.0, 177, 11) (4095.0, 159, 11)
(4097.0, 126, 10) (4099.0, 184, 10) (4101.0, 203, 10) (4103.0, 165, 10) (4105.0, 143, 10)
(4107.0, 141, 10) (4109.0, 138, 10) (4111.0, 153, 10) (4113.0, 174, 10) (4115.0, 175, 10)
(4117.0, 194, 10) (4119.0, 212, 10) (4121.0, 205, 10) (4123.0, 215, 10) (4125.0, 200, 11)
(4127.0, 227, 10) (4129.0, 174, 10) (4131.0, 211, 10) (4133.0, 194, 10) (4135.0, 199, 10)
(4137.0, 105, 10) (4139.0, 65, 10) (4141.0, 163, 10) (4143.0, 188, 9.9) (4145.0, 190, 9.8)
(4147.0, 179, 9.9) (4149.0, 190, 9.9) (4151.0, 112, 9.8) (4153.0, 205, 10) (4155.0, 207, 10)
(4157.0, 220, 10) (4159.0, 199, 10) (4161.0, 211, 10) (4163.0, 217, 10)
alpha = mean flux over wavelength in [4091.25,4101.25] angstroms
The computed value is 168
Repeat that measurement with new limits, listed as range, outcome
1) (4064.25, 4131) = 168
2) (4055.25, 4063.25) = 190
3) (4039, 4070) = 193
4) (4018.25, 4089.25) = 169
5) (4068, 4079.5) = 127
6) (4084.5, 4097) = 161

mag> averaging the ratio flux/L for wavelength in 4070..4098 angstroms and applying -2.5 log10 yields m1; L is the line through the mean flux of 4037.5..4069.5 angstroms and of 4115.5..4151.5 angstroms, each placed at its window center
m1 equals 0.29 mag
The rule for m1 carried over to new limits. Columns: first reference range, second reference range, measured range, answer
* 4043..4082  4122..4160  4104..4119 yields 0.09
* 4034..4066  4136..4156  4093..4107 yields 0.09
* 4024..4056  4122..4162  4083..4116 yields 0.10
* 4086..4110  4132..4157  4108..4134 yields -0.15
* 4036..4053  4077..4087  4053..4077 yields -0.03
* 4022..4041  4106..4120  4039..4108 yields -0.05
